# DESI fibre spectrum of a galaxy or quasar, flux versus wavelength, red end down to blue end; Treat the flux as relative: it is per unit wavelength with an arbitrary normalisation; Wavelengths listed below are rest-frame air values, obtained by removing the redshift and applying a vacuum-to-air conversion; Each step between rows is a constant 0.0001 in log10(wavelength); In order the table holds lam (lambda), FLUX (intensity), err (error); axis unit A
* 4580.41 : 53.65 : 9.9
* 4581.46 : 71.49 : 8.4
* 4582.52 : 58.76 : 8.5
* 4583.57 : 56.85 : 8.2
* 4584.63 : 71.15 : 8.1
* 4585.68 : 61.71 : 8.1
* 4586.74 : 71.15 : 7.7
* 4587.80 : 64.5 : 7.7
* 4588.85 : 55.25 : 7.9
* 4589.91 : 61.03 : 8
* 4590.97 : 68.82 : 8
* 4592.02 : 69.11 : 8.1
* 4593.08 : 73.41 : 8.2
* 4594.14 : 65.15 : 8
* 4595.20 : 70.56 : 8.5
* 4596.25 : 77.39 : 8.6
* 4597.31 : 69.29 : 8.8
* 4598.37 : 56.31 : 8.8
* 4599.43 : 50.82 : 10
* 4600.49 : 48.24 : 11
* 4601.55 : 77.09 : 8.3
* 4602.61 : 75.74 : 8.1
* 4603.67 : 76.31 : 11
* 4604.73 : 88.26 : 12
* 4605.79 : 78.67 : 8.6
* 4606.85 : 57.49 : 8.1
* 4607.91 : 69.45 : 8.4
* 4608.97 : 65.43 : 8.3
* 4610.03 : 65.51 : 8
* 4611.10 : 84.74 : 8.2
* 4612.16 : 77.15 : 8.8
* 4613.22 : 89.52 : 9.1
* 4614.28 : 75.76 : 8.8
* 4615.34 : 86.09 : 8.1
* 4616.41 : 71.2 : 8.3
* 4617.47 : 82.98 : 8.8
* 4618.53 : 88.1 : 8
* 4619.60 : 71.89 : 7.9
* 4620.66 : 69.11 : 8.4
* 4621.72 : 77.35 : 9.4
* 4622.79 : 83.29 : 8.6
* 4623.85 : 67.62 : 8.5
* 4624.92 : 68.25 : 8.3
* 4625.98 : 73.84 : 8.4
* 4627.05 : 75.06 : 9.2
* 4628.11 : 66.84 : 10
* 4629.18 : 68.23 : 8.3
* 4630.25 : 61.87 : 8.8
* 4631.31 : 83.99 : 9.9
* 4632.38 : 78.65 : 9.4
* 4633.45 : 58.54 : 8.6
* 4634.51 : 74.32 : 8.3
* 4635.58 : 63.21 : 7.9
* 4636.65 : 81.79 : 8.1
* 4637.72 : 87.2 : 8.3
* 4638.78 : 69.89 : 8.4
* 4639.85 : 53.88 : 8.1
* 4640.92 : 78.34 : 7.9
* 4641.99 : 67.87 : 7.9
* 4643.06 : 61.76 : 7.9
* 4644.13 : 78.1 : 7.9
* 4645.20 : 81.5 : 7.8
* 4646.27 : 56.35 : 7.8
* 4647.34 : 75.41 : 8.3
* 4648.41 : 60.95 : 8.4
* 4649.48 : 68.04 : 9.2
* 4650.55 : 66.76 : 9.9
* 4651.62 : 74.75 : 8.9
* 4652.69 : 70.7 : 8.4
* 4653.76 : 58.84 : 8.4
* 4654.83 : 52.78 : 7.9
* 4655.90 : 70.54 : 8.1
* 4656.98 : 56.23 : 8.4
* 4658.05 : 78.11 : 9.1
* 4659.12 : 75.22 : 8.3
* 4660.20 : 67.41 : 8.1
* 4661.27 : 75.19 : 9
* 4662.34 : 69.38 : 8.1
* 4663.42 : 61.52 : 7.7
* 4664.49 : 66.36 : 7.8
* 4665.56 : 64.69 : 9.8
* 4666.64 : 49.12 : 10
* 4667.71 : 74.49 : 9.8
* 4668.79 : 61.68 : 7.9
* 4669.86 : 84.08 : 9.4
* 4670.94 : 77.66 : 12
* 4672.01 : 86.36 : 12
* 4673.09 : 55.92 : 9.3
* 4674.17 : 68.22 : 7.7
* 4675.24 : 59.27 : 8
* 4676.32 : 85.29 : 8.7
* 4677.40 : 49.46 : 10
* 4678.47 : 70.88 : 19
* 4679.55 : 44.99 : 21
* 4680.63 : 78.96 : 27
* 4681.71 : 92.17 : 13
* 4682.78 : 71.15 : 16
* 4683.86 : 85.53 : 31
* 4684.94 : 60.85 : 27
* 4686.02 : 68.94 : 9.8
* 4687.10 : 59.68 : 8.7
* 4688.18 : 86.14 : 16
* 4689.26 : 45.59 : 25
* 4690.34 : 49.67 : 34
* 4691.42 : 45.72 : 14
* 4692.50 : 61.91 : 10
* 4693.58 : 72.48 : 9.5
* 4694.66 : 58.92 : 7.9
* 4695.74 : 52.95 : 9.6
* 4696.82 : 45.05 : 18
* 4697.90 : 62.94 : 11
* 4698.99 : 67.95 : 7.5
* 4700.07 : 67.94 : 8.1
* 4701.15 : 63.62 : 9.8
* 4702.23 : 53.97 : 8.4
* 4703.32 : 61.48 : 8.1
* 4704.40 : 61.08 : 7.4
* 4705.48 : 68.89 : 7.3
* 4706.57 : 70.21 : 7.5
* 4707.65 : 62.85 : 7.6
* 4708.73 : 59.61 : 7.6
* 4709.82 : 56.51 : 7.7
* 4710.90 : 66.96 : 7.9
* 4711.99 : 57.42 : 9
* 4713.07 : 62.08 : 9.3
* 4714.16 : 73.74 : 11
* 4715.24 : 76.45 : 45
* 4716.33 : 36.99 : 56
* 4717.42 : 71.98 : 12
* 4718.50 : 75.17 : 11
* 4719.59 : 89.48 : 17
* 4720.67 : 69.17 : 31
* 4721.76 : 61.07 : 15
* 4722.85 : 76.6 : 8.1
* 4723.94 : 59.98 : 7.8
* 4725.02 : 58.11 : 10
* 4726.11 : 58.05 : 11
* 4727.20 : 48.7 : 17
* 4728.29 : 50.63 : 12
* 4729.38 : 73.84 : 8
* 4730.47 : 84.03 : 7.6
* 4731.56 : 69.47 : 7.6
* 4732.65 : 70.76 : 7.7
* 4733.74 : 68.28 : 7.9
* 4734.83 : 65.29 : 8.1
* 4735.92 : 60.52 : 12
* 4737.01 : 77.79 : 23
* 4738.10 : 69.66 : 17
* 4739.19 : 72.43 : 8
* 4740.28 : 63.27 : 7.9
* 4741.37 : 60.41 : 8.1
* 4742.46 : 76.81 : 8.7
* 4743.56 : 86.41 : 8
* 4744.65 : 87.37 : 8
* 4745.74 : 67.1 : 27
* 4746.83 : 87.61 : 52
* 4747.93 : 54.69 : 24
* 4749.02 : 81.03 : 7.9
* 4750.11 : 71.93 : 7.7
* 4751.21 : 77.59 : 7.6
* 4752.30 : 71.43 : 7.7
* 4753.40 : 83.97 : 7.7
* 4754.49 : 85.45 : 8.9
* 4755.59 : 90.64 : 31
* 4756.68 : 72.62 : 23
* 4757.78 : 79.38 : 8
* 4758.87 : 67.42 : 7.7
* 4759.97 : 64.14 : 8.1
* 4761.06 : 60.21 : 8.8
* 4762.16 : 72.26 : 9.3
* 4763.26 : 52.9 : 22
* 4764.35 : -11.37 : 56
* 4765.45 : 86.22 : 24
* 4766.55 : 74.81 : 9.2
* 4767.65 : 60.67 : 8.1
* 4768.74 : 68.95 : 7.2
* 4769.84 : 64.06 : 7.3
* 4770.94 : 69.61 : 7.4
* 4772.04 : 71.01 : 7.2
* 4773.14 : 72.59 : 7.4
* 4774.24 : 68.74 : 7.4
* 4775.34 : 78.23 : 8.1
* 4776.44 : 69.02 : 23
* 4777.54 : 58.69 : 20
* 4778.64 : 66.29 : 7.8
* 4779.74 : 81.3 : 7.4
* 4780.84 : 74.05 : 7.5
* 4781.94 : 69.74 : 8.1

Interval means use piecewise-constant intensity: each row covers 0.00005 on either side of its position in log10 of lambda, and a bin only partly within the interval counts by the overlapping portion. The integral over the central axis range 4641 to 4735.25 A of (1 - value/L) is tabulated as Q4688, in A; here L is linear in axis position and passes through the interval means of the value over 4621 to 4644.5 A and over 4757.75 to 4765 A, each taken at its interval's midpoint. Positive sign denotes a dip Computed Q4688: -3.3 A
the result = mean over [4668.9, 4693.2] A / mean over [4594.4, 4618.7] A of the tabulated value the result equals 0.93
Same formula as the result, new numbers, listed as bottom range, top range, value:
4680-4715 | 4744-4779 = 1.08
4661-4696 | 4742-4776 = 1.06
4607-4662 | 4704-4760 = 0.97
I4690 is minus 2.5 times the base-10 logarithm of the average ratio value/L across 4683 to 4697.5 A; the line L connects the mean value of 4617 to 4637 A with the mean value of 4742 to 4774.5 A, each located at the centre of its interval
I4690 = 0.17 mag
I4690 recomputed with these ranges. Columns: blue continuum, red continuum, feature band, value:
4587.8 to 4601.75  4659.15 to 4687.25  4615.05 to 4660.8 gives -0.07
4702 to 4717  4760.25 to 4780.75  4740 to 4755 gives -0.18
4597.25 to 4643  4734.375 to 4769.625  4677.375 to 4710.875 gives 0.12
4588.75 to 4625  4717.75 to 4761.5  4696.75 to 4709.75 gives 0.15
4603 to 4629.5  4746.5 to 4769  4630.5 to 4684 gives 0.06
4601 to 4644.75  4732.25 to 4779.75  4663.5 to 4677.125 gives 0.06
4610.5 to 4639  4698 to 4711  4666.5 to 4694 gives -0.01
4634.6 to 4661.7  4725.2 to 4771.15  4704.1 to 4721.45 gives 0.05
